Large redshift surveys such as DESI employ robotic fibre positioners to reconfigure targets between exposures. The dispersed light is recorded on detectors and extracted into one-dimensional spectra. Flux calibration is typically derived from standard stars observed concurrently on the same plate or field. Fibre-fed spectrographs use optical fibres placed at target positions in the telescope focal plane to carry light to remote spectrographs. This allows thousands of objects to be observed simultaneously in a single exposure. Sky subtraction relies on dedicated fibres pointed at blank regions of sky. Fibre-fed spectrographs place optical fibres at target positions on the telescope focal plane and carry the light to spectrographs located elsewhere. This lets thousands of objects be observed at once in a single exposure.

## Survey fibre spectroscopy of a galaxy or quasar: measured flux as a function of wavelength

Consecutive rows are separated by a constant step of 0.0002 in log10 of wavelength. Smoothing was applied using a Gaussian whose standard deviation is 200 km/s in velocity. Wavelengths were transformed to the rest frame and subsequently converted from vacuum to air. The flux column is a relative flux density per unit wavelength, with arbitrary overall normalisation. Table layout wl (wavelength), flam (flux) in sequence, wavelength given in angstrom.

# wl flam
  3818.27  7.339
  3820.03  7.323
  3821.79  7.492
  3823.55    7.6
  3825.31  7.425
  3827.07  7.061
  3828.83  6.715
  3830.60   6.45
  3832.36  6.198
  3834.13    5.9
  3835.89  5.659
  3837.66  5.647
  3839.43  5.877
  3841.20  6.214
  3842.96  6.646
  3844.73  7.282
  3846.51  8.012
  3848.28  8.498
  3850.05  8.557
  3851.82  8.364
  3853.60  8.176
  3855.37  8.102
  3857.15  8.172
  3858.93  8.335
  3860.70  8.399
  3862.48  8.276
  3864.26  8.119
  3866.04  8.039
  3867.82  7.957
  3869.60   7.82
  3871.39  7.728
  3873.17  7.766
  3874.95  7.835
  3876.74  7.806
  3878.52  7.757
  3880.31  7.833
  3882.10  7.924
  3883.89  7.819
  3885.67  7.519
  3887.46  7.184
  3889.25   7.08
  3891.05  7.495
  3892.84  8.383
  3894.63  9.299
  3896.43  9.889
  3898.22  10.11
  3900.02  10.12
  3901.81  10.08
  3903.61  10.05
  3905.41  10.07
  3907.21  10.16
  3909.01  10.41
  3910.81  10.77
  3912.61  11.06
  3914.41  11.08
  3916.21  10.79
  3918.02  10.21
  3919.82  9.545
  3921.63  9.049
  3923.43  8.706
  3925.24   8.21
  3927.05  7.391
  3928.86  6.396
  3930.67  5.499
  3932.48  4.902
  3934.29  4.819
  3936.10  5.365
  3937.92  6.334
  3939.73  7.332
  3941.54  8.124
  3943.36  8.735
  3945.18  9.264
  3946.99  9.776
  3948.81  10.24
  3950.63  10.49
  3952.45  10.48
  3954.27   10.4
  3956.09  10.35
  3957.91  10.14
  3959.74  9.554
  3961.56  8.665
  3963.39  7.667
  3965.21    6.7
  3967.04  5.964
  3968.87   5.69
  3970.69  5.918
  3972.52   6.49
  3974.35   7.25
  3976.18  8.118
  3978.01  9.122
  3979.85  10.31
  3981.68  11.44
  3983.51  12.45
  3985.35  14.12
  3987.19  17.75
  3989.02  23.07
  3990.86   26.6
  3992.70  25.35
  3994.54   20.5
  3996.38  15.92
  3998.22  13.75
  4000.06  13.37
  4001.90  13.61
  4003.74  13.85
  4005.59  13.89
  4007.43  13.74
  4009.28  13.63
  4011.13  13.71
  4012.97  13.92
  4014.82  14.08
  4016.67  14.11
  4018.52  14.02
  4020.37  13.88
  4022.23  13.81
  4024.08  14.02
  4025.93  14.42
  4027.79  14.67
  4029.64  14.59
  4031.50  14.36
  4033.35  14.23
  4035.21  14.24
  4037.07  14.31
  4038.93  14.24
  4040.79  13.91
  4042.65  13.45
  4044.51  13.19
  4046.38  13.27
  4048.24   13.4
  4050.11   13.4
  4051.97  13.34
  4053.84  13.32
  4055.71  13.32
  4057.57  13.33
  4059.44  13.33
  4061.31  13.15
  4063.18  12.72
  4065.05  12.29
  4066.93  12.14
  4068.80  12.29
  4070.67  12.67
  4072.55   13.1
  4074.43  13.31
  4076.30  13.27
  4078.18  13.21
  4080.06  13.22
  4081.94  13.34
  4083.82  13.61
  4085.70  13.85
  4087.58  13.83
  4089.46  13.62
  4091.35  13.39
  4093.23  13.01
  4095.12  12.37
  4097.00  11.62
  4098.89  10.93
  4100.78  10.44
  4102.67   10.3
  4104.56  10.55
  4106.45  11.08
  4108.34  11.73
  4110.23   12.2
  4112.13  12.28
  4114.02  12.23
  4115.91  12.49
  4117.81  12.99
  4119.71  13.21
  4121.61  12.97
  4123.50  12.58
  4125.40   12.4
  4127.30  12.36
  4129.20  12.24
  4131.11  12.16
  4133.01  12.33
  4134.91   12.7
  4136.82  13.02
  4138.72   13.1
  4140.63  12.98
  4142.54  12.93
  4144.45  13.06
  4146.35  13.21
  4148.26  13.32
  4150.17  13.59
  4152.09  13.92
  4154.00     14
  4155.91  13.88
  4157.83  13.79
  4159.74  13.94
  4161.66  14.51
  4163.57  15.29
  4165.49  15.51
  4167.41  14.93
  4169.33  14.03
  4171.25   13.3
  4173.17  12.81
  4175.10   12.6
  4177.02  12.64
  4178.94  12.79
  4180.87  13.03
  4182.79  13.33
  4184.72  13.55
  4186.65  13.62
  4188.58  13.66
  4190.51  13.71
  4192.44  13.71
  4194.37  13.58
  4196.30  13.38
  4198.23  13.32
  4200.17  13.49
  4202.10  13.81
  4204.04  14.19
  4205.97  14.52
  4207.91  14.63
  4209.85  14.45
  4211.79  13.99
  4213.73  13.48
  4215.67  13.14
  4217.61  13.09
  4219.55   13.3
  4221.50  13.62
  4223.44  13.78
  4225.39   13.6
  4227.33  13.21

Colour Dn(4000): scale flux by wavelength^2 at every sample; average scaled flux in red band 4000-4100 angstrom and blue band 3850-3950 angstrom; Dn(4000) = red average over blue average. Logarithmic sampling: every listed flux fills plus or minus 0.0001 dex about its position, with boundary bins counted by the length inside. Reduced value 1.7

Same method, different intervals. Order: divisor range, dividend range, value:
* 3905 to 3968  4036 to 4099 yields 1.62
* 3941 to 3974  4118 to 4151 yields 1.64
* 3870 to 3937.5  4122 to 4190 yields 1.79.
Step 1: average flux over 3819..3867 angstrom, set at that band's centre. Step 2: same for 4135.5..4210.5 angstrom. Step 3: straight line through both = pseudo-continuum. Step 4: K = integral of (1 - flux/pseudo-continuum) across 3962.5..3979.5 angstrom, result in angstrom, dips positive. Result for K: 4.7 angstrom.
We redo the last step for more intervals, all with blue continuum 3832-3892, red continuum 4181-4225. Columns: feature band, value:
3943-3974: 2.2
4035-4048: -3.6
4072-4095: -3.7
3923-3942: 4.9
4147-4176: -2.3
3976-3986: -1.4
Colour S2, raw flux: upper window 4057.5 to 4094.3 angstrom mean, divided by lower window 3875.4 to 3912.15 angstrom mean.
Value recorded 1.5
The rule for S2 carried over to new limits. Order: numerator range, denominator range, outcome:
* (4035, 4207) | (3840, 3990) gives 1.49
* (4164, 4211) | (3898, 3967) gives 1.55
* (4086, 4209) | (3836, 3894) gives 1.70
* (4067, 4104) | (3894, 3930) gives 1.31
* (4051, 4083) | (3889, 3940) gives 1.50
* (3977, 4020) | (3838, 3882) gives 1.96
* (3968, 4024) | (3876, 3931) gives 1.54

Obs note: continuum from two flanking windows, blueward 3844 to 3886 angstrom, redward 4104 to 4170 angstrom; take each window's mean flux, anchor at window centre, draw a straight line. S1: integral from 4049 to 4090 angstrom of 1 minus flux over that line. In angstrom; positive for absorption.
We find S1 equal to -4.64 angstrom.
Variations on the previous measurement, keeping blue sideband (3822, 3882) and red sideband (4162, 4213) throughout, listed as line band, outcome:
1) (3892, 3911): -3.4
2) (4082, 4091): -1.4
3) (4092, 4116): 1.1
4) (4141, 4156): -0.5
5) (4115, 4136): 0.0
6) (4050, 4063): -2.3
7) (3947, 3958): -1.1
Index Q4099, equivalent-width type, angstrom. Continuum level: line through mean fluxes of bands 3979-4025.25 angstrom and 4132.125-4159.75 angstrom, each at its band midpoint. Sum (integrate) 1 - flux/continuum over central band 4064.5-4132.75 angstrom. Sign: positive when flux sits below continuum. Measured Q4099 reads 7.4 angstrom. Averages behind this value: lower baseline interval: 15.4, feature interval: 12.5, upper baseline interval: 13.3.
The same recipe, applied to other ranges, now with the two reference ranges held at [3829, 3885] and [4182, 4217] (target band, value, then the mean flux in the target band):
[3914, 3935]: 1.7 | 8.01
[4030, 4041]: -3.6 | 14.3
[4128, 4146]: -0.2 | 12.7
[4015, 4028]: -4.4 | 14.1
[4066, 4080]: -1.8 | 12.9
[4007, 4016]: -3.1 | 13.8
